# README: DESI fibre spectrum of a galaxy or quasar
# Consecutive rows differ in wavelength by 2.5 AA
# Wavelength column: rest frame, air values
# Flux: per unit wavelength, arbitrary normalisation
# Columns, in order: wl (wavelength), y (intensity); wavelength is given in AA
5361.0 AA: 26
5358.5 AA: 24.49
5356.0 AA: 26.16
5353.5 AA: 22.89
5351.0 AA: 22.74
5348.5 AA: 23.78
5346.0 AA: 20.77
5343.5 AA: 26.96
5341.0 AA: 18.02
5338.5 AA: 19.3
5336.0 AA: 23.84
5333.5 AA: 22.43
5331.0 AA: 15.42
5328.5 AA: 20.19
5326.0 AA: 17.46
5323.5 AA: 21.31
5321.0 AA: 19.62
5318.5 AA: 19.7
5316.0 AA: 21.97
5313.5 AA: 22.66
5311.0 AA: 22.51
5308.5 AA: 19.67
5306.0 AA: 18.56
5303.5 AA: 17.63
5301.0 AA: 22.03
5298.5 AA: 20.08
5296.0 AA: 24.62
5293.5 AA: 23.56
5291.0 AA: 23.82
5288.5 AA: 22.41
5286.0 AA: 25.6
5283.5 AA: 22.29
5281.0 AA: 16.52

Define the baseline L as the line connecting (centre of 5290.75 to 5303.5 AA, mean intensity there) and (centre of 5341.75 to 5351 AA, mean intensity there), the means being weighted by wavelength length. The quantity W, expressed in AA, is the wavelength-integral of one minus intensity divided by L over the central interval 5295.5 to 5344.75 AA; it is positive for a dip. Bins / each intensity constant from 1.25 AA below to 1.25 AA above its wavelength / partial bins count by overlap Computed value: 4.6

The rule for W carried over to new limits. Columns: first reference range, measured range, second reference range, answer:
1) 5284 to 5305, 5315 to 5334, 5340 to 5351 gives 2.41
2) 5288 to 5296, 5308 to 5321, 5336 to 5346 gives 0.83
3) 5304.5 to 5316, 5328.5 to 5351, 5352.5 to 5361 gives 1.98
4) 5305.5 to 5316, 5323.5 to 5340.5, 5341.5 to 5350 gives 2.00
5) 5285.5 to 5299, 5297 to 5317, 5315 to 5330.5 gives 0.87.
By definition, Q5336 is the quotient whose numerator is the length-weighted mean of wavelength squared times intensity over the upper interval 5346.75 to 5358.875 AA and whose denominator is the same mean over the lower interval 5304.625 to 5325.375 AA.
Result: 1.2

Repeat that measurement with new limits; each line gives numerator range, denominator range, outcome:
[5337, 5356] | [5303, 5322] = 1.11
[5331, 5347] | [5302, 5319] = 1.06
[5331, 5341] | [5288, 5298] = 0.89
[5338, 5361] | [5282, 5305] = 1.06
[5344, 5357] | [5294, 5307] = 1.15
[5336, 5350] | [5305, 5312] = 1.10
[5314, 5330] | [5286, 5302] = 0.88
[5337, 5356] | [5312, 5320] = 1.06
